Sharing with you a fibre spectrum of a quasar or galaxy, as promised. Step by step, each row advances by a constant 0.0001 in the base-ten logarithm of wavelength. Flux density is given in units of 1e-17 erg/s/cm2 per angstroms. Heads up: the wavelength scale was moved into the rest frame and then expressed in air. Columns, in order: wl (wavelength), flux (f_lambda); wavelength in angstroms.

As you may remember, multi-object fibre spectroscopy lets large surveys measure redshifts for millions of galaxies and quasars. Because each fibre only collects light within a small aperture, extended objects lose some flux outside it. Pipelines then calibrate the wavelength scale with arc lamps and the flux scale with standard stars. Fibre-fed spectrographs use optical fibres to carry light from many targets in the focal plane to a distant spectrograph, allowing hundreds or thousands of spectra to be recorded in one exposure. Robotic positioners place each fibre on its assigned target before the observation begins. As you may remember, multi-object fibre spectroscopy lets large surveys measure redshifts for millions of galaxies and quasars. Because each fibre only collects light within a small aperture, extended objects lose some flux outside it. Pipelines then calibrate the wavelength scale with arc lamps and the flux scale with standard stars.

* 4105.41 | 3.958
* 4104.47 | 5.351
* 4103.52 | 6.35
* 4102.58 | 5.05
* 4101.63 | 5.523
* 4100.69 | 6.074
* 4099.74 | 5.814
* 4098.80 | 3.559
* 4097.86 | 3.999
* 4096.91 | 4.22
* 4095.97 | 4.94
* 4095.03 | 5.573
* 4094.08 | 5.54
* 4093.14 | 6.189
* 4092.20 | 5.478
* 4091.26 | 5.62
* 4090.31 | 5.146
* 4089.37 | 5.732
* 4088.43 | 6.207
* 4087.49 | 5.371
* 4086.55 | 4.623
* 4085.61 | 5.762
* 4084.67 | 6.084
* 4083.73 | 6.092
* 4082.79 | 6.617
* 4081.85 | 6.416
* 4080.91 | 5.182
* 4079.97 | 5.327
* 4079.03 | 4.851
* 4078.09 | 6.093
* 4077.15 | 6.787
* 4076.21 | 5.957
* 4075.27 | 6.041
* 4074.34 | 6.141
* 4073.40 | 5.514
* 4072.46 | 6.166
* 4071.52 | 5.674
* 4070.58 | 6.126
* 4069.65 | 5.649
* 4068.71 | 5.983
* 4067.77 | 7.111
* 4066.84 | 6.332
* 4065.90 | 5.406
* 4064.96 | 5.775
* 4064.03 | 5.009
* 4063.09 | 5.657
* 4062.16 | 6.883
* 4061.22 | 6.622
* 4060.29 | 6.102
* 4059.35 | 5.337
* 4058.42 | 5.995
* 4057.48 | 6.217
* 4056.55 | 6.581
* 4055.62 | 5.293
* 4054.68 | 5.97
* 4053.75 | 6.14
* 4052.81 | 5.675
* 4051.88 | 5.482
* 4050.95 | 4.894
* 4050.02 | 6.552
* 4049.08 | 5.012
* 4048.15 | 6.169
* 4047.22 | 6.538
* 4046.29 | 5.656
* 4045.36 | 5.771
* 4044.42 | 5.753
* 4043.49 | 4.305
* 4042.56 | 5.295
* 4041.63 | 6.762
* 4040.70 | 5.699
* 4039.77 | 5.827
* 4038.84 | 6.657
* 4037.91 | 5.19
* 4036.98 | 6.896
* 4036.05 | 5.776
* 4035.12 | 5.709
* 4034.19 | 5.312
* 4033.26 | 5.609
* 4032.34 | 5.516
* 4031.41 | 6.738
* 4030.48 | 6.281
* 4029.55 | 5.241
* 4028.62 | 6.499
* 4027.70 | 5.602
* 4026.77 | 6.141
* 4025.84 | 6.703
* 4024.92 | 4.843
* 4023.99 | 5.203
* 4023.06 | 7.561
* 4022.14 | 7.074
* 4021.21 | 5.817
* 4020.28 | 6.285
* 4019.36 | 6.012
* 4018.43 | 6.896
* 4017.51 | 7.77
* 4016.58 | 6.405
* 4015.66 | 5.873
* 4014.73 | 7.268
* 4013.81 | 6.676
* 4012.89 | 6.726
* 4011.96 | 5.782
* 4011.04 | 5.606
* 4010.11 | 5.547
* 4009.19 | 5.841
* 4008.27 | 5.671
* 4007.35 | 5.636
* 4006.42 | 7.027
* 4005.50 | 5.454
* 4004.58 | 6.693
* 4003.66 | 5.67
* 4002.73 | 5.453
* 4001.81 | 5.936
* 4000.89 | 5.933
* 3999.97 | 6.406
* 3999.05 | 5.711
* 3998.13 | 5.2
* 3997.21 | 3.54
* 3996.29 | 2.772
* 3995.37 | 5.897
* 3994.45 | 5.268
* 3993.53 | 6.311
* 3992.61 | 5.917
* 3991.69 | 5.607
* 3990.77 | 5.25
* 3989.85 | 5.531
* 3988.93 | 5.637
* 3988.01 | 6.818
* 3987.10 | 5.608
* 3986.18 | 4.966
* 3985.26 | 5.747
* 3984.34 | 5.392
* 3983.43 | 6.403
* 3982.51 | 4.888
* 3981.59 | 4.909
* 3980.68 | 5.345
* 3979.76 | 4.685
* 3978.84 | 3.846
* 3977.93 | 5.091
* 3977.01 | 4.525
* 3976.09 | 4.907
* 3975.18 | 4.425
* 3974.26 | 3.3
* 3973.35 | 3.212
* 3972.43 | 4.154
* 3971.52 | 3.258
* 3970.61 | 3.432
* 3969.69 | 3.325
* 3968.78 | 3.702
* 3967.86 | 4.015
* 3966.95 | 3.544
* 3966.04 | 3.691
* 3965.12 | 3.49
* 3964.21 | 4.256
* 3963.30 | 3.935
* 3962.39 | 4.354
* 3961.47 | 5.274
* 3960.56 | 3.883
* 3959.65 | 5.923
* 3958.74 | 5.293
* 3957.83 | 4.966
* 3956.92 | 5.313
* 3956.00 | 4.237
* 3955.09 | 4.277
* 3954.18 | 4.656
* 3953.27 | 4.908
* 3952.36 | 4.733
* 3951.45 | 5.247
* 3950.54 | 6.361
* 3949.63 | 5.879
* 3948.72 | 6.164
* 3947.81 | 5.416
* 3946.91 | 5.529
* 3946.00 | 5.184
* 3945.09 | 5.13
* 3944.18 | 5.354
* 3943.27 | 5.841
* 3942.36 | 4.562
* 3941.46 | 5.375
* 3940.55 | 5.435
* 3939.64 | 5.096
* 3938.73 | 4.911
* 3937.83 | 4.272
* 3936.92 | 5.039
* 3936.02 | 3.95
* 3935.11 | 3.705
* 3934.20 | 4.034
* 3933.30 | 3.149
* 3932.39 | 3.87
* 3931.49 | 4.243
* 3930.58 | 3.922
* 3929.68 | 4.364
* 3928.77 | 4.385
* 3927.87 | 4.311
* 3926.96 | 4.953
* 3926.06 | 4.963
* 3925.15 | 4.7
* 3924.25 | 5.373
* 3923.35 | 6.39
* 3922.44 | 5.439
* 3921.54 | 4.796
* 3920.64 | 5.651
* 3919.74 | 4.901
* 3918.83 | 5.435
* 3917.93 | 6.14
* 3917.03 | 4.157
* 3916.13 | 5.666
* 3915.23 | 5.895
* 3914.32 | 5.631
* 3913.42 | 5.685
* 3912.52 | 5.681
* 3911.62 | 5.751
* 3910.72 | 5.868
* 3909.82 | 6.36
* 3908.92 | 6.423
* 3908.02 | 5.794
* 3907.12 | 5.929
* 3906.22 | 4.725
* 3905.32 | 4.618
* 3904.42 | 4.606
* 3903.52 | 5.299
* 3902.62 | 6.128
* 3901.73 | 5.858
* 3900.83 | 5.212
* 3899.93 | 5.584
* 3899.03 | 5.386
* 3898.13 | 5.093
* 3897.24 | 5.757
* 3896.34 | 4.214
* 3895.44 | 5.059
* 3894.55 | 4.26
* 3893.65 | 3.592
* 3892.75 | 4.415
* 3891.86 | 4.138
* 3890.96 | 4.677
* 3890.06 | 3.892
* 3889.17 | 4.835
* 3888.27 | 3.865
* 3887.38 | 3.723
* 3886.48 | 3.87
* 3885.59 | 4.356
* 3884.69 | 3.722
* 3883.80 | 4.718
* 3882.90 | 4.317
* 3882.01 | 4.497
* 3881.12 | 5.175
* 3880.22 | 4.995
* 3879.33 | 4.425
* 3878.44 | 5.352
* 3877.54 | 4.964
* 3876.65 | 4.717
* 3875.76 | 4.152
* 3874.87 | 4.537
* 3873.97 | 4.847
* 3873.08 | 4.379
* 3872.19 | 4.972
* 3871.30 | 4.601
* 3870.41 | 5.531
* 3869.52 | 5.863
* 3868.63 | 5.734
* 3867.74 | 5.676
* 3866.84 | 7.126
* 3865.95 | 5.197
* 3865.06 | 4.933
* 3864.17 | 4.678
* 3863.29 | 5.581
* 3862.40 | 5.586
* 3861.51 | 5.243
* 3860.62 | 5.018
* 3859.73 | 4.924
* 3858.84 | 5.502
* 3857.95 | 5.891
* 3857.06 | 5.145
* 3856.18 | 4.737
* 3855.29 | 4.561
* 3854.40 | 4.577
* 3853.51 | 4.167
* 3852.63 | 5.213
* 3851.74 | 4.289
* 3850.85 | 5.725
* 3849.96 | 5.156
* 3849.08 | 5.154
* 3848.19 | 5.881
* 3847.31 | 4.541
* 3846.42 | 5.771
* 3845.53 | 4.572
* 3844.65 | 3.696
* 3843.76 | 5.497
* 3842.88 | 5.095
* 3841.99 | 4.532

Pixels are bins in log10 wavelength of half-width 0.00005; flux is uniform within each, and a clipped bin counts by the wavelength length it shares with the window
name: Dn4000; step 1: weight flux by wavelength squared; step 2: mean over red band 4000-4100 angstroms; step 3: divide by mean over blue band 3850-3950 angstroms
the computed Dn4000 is 1.3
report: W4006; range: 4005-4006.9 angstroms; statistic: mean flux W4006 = 6.24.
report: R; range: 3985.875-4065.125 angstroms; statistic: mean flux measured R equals 5.89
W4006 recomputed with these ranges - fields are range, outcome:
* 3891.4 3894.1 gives 4.05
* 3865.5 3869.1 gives 5.92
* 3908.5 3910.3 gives 6.38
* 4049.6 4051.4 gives 5.72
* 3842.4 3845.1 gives 4.76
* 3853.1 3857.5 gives 4.64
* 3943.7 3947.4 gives 5.31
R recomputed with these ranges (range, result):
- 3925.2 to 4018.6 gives 5.06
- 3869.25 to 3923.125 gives 5.01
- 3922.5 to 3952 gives 4.92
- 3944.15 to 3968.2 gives 4.85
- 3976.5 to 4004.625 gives 5.36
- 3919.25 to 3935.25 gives 4.64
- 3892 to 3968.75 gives 4.97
